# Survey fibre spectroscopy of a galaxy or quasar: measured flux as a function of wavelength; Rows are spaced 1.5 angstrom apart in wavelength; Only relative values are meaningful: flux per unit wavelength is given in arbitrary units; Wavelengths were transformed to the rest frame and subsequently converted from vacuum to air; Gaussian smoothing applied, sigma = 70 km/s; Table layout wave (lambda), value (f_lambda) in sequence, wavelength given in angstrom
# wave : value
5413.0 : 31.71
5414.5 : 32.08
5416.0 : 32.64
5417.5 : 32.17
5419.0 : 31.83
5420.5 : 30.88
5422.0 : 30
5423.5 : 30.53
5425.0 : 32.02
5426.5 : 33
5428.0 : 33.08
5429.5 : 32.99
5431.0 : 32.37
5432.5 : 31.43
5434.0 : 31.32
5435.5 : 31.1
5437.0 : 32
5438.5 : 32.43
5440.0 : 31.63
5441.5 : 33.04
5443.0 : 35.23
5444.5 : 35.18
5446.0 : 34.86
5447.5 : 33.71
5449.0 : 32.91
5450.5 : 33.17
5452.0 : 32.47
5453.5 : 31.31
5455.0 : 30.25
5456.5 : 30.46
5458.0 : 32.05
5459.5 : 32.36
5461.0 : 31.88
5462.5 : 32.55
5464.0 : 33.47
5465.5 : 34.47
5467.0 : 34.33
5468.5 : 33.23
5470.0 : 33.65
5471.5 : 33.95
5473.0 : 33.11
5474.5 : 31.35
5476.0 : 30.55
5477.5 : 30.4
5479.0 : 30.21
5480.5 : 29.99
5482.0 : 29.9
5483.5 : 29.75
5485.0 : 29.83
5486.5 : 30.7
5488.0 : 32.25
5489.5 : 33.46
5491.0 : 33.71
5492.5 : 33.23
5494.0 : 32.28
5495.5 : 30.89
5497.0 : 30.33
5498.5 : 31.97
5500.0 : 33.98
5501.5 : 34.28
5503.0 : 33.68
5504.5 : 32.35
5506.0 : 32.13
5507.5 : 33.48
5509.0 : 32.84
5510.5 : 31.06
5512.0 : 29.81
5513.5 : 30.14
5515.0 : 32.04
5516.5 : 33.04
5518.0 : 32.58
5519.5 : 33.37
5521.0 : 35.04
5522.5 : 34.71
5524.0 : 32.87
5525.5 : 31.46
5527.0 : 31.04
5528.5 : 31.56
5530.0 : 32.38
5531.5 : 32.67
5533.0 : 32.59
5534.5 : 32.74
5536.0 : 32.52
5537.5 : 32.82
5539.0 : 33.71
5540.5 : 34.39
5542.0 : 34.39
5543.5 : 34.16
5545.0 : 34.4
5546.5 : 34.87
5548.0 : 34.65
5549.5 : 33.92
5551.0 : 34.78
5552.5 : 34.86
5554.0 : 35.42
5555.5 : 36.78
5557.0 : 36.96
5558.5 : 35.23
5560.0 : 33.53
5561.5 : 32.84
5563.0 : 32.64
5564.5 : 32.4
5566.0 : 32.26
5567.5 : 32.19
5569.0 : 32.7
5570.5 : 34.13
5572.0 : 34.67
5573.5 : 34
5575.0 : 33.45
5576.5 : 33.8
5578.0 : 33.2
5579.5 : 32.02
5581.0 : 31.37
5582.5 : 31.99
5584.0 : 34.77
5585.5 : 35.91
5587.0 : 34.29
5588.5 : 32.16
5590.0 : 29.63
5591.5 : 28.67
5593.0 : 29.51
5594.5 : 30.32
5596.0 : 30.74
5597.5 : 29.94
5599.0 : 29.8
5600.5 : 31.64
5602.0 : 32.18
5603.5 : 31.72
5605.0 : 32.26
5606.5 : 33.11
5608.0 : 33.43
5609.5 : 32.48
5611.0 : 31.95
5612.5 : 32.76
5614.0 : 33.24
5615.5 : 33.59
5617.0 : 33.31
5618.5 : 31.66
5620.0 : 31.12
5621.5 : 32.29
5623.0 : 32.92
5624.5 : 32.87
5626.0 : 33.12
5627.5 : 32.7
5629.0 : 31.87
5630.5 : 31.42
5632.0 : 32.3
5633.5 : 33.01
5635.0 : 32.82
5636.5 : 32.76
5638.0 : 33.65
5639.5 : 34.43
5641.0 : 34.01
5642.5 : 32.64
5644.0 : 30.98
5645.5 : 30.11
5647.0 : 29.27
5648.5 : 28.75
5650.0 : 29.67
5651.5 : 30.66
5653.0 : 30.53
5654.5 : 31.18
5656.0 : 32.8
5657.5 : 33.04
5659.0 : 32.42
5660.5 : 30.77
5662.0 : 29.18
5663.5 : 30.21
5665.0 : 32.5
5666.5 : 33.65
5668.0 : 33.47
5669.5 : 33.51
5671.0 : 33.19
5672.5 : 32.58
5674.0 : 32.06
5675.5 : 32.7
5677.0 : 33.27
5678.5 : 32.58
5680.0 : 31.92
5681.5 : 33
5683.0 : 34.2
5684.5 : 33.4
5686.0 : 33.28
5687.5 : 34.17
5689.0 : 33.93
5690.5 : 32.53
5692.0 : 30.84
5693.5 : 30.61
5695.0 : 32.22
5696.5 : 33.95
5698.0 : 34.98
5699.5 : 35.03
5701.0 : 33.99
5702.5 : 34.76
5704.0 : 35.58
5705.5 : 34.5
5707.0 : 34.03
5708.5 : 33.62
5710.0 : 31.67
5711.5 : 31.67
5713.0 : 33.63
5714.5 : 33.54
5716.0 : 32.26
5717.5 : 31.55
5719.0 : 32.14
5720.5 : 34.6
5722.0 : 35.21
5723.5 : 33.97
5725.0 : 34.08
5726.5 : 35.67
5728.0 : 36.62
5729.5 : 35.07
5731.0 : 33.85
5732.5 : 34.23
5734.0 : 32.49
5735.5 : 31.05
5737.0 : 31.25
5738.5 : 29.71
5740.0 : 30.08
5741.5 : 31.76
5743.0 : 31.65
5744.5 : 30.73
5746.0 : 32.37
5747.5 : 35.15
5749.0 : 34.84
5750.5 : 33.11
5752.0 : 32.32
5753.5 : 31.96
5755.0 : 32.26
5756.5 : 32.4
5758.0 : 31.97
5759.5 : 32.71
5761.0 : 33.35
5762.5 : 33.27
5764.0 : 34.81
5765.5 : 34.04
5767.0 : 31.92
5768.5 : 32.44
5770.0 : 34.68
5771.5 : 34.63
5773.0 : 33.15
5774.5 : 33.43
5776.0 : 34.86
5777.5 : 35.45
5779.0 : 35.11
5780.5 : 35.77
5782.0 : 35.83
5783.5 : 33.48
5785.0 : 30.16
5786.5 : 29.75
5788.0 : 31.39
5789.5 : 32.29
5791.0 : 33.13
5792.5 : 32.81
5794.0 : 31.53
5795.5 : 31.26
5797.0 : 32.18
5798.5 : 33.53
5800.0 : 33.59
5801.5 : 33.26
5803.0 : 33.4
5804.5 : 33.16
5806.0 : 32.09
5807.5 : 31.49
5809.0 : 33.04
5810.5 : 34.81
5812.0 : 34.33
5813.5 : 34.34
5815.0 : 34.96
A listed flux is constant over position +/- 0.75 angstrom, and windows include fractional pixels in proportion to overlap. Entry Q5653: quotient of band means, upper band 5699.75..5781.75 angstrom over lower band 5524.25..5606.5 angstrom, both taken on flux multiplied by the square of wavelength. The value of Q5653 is 1.1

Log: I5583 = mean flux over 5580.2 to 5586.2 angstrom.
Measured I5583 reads 33.5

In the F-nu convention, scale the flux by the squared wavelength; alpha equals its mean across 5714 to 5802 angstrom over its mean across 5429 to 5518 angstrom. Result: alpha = 1.1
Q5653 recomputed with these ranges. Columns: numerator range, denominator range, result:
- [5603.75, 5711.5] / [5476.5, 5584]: 1.04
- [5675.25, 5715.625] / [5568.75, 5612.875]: 1.07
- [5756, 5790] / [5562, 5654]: 1.10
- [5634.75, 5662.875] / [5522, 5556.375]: 0.97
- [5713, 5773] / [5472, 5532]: 1.13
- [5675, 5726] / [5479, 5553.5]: 1.09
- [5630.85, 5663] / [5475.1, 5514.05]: 1.06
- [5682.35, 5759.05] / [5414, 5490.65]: 1.13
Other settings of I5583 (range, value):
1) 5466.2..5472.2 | 33.8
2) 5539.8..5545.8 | 34.3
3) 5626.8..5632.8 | 32.1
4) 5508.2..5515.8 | 31.2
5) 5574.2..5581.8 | 32.8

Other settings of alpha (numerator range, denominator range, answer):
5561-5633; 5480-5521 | 1.05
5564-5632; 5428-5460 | 1.05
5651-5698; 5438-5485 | 1.08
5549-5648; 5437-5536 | 1.05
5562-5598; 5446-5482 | 1.05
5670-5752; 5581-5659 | 1.07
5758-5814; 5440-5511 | 1.15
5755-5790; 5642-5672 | 1.10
